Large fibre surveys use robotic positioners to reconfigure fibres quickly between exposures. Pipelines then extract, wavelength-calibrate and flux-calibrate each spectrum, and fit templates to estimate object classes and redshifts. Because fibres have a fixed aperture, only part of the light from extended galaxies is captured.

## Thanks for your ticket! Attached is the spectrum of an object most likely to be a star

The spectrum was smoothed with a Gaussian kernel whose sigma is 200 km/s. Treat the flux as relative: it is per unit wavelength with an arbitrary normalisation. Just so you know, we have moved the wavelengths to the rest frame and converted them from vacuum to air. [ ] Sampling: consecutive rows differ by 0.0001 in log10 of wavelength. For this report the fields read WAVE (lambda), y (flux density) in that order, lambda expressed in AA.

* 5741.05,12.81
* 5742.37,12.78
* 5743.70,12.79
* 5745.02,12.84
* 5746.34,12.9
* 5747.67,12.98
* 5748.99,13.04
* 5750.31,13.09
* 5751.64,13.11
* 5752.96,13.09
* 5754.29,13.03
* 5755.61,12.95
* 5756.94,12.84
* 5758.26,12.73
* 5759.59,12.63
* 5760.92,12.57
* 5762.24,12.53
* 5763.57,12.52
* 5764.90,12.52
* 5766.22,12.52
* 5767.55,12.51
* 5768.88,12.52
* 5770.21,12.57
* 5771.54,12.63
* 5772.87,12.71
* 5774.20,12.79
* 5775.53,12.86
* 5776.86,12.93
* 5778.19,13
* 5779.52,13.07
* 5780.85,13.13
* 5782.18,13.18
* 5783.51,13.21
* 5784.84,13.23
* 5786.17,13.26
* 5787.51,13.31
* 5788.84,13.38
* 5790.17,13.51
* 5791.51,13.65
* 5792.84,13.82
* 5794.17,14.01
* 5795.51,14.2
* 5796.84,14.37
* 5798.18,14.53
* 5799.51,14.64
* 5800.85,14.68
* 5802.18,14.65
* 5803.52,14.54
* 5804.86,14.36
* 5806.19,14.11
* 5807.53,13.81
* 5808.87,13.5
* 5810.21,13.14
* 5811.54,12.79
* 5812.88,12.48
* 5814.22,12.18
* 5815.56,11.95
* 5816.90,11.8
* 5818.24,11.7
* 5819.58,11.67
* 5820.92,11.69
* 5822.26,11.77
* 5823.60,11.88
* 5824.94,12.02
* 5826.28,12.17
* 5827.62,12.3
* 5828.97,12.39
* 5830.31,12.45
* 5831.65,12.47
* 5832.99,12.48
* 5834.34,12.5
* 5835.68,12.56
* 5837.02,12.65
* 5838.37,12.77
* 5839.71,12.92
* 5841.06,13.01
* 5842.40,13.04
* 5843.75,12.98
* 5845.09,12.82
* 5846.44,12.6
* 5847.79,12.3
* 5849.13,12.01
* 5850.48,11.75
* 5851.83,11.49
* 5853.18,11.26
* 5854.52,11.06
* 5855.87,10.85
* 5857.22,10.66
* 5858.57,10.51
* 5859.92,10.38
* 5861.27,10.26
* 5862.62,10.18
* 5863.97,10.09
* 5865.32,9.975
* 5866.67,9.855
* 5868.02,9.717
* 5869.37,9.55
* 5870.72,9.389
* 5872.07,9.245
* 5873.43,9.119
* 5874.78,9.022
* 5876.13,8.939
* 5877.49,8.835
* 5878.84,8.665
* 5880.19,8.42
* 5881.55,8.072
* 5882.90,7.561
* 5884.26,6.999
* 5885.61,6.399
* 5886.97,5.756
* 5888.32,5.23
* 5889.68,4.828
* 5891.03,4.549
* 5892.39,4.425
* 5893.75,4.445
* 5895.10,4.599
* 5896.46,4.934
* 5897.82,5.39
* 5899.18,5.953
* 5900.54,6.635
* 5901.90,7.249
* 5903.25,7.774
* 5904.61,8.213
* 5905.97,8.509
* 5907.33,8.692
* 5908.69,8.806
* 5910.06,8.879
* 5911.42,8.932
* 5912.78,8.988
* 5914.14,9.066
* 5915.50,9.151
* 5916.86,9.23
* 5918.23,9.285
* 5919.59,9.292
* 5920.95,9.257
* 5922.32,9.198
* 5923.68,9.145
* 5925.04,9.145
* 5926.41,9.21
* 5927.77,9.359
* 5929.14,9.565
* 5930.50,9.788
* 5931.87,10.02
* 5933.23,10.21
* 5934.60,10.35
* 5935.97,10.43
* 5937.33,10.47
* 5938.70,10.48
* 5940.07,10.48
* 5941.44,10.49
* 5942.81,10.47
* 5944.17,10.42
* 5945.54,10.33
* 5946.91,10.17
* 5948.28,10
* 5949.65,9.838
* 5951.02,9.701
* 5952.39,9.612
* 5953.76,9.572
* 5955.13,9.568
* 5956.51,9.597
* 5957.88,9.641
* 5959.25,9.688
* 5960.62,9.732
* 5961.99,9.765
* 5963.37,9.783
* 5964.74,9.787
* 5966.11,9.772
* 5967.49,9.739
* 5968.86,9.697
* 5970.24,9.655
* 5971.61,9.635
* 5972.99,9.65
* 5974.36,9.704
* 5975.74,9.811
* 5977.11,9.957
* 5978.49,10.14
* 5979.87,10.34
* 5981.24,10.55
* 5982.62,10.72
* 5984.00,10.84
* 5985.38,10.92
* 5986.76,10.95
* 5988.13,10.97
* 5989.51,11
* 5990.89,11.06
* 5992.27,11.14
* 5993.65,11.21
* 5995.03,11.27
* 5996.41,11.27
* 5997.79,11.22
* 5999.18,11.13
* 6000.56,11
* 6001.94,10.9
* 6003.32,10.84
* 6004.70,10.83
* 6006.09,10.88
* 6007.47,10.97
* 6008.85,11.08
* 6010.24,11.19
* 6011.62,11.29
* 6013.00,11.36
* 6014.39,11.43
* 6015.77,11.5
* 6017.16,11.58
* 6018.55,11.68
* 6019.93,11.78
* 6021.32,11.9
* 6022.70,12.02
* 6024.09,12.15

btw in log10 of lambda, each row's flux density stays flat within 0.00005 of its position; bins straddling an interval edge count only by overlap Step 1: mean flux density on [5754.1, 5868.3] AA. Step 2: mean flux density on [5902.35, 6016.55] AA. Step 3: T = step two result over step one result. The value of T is 0.8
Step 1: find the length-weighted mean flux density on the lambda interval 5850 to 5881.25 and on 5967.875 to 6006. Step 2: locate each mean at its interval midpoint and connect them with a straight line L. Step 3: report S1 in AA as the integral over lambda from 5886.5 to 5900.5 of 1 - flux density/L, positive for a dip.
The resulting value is 7.0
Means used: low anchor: 9.93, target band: 5.07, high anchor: 10.6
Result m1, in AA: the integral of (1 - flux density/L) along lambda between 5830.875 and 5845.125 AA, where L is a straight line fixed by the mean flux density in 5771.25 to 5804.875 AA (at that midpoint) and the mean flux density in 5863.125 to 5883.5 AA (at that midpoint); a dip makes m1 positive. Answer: -2.3 AA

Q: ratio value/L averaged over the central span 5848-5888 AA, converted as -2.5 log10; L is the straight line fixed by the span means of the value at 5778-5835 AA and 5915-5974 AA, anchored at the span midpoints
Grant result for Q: 0.22 mag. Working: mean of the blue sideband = 13.1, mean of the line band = 9.51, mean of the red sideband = 9.78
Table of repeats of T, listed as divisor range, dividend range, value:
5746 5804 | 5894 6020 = 0.74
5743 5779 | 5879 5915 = 0.54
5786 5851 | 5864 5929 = 0.62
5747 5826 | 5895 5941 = 0.67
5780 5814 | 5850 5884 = 0.71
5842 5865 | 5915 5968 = 0.86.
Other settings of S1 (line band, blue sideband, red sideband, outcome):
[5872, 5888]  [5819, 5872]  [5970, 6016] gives 4.79 AA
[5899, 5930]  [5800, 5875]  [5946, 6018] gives 6.68 AA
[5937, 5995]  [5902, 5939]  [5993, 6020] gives 0.63 AA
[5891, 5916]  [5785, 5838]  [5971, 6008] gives 9.83 AA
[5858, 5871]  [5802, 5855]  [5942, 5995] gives 2.09 AA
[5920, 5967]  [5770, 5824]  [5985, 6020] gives 7.58 AA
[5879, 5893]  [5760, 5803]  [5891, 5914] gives 2.80 AA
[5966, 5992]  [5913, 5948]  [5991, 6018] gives 0.97 AA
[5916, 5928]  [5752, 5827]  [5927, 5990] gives 1.66 AA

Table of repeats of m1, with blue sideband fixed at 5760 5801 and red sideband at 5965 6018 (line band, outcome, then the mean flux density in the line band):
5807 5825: 0.7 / 12.3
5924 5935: 1.7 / 9.67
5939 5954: 1.5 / 10.1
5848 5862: 1.4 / 11.1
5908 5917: 2.1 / 8.99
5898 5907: 3.4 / 7.33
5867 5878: 2.6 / 9.25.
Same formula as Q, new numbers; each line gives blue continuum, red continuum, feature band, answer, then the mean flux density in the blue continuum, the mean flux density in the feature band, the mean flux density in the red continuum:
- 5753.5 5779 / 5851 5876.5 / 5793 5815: -0.18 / 12.7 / 13.9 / 10.1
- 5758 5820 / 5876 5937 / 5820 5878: -0.08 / 13.2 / 11.3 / 7.97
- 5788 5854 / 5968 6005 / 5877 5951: 0.35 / 12.9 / 8.4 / 10.6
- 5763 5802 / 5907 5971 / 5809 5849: -0.02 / 13.3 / 12.4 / 9.67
